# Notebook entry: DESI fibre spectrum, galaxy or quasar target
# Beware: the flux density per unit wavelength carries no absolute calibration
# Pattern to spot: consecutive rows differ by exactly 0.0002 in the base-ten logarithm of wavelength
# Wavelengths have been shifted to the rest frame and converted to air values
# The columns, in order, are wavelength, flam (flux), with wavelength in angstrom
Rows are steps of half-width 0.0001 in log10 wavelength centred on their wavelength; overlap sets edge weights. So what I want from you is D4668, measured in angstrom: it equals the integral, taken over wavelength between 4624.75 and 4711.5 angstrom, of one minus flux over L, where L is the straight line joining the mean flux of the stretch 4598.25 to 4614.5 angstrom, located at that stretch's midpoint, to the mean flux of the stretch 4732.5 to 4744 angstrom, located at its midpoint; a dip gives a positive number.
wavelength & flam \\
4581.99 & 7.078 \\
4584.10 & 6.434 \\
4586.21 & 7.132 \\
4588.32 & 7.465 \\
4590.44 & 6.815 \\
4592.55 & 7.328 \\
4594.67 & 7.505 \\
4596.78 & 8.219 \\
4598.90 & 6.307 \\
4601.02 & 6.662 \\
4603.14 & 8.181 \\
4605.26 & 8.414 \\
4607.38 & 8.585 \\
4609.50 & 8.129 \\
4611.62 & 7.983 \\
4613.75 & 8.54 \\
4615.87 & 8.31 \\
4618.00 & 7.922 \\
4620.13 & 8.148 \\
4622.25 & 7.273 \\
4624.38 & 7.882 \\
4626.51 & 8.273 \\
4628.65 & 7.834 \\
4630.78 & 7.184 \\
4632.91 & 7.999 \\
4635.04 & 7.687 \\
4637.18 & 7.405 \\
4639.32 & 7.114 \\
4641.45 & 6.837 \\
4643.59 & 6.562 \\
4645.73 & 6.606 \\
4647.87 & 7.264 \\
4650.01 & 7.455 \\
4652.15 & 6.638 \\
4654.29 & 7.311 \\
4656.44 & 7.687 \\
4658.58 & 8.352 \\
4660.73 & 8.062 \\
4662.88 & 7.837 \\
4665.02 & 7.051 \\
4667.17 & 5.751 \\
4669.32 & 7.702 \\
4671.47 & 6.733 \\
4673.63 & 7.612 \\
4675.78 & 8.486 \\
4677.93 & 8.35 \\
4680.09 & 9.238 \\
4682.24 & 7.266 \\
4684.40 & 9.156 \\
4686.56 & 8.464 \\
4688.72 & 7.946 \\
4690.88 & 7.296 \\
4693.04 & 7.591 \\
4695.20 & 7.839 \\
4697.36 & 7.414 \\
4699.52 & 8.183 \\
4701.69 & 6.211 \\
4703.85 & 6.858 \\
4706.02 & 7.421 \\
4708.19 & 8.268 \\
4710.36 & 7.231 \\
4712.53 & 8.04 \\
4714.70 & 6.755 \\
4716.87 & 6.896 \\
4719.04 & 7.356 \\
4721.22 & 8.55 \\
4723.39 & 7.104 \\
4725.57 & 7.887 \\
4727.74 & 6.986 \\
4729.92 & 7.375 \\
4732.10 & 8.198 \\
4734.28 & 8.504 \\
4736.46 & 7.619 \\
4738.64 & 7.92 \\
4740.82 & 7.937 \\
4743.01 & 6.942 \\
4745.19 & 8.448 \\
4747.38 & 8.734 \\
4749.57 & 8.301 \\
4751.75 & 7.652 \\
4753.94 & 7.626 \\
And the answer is 3.2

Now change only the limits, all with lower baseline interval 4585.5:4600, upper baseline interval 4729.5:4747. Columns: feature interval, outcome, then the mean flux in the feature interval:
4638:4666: 0.87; 7.29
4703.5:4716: 0.54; 7.45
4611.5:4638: -1.72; 7.88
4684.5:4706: 0.34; 7.6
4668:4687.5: -1.11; 8.08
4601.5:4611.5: -1.21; 8.2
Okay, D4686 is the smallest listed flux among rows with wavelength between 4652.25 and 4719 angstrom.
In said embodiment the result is 5.751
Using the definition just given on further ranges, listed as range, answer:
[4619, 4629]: 7.273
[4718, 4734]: 6.986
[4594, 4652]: 6.307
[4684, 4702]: 6.211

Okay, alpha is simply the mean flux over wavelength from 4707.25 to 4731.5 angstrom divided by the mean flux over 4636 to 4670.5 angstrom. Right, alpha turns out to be 1.04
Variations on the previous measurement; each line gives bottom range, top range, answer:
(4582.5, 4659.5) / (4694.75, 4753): 1.02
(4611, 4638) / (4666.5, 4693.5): 1.00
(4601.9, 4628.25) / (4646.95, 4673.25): 0.90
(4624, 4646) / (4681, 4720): 1.02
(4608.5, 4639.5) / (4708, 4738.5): 0.97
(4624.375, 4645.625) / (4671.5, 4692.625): 1.09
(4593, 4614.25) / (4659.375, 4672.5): 0.92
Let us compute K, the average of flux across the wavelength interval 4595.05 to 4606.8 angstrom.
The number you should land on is 7.6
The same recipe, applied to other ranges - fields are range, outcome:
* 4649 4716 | 7.62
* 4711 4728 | 7.47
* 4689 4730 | 7.45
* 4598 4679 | 7.58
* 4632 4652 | 7.18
